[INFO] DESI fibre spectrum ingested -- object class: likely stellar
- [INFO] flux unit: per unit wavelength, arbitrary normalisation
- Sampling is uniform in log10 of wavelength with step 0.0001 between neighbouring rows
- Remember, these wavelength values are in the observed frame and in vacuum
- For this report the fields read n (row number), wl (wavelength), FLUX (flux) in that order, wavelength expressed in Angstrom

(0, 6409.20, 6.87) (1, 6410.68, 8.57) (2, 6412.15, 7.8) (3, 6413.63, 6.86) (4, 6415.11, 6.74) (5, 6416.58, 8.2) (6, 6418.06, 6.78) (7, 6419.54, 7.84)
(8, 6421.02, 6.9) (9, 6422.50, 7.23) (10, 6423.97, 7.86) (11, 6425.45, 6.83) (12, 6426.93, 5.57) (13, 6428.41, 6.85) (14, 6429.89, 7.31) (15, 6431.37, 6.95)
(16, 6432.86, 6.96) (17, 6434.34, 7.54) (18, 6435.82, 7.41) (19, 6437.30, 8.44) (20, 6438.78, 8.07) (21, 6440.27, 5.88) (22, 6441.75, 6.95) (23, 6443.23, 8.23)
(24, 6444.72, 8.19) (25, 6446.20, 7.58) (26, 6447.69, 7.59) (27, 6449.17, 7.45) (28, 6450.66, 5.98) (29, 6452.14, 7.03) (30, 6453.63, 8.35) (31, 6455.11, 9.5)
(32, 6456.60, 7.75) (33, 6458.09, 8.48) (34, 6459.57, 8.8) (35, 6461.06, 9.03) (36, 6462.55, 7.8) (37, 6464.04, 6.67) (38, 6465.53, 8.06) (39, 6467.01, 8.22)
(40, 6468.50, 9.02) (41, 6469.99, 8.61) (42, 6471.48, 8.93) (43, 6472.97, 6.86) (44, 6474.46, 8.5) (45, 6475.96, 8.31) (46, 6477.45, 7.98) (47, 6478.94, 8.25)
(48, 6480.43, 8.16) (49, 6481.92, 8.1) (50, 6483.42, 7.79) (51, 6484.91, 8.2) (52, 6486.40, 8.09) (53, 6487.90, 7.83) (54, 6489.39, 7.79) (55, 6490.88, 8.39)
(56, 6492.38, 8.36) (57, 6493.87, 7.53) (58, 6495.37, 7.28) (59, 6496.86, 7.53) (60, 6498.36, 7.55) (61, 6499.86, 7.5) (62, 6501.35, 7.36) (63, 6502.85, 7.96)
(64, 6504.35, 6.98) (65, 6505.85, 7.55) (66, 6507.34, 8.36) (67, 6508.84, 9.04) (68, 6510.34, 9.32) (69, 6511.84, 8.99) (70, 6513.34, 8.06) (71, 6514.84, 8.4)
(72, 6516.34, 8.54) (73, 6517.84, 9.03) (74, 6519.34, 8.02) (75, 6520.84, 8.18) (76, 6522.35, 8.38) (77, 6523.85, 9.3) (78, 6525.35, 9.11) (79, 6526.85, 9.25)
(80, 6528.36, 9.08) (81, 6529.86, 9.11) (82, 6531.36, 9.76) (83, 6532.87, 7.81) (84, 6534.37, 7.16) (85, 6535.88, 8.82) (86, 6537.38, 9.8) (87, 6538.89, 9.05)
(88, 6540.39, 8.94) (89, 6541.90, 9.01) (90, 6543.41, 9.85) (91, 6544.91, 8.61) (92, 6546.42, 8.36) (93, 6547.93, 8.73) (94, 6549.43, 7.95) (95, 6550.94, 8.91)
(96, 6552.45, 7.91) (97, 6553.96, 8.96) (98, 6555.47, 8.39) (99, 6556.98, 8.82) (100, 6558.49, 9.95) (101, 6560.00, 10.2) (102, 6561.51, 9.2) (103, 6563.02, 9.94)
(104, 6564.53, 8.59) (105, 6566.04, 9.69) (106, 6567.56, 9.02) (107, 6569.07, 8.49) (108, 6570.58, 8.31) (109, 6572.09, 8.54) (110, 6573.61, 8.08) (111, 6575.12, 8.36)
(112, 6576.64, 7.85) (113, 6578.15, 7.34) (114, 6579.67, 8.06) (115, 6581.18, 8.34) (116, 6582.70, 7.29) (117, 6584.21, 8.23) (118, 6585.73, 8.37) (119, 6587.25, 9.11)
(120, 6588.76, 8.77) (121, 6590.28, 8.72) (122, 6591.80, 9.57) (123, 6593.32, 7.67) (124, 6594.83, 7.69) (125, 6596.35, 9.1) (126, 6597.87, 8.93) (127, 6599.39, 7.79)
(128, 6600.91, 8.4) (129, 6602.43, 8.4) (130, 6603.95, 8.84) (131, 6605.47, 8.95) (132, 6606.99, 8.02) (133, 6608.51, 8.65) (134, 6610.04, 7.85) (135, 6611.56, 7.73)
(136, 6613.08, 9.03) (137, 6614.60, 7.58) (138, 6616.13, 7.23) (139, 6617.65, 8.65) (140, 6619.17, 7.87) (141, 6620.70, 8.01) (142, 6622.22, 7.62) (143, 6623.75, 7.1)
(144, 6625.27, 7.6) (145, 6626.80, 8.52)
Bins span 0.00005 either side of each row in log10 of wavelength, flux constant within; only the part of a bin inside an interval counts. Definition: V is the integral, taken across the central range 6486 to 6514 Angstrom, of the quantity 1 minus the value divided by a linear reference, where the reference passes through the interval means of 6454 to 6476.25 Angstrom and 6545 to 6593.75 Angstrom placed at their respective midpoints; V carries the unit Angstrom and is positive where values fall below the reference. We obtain 1.5 Angstrom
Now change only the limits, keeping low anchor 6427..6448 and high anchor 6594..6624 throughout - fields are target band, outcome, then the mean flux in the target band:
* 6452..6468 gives -1.6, 8.21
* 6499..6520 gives -1.4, 8.22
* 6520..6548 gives -3.7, 8.86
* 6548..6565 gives -2.2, 8.98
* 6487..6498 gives -0.3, 7.81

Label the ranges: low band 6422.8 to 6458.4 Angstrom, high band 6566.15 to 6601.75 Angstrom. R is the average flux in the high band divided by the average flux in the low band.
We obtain 1.1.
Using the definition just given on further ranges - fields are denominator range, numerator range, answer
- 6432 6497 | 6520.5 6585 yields 1.10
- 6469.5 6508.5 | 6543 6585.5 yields 1.09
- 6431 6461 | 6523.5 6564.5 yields 1.16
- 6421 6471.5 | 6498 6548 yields 1.12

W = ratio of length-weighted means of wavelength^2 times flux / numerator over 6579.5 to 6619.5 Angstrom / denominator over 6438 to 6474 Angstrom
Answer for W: 1.11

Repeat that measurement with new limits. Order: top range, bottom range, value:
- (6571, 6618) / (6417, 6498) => 1.12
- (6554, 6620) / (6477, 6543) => 1.04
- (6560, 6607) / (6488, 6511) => 1.11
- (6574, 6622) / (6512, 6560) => 0.96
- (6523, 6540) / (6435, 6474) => 1.16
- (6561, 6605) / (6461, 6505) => 1.10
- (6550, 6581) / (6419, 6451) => 1.25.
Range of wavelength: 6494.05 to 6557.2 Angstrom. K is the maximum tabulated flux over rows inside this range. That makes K 9.85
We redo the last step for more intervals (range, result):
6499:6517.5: 9.32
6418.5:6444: 8.44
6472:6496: 8.5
